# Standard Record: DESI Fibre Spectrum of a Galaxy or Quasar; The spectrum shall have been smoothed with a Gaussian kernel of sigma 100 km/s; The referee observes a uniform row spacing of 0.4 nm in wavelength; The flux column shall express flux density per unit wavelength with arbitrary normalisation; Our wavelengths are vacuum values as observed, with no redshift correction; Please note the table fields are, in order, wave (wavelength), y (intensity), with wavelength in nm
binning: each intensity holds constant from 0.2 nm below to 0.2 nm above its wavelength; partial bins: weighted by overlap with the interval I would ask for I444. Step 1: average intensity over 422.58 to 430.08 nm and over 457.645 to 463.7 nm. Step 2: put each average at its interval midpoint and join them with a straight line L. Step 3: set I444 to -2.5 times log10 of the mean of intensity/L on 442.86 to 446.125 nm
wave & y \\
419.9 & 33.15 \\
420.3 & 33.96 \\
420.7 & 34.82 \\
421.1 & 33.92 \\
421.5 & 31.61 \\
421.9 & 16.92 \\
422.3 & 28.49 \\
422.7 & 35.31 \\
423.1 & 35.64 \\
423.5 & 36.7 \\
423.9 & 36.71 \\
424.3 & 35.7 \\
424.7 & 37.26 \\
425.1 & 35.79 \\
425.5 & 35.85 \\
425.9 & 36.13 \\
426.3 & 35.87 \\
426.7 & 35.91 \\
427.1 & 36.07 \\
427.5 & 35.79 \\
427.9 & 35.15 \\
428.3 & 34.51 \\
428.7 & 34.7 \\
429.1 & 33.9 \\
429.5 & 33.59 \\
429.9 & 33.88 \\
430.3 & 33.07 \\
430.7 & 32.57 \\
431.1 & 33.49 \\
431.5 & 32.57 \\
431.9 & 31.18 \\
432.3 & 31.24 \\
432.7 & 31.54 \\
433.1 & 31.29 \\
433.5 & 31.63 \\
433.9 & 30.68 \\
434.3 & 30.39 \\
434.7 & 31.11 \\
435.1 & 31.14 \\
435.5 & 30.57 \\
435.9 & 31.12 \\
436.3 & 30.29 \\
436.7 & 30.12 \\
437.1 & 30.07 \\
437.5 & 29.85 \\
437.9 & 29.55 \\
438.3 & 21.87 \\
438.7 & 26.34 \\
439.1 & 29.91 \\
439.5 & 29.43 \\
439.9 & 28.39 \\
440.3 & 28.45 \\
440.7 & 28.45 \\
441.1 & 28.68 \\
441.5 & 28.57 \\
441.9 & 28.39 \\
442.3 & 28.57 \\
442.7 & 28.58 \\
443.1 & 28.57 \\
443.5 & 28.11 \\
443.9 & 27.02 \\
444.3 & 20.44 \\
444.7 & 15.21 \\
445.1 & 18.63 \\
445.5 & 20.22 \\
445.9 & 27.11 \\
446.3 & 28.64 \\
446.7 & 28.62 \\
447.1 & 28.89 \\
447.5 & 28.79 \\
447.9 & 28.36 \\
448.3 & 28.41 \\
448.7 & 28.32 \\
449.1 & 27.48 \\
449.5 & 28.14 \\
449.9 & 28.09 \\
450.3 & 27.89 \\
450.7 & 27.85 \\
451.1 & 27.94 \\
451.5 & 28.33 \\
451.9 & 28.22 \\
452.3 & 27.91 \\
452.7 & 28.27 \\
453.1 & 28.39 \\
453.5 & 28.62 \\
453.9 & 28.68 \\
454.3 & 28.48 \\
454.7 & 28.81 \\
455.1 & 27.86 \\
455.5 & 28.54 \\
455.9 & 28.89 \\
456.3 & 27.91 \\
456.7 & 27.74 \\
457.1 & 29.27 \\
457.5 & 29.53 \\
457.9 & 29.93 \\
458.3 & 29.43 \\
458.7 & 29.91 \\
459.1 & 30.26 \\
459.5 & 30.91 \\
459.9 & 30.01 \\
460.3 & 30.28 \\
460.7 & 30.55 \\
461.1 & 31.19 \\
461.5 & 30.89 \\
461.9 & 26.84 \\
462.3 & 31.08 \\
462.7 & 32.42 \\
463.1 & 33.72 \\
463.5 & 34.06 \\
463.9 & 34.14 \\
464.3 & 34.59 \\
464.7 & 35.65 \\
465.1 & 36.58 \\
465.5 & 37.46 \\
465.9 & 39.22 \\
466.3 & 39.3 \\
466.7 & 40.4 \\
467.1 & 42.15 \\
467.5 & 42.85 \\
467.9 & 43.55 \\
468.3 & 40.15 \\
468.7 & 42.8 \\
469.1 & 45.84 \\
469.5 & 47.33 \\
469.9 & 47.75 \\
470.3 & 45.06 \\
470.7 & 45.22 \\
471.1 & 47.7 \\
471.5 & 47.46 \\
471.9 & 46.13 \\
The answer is 0.38 mag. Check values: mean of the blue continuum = 35.5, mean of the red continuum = 30.8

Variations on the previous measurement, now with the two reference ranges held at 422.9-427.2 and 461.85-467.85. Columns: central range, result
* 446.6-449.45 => 0.268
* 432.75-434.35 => 0.165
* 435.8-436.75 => 0.187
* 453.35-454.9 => 0.259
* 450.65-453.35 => 0.277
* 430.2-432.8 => 0.126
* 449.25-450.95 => 0.284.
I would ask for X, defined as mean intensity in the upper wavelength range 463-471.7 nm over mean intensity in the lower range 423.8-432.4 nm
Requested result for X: 1.19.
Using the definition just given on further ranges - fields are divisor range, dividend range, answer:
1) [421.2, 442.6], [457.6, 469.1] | 1.10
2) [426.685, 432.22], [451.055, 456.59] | 0.84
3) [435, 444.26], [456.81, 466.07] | 1.12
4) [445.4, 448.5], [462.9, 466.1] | 1.29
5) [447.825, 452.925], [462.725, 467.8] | 1.33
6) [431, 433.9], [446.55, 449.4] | 0.90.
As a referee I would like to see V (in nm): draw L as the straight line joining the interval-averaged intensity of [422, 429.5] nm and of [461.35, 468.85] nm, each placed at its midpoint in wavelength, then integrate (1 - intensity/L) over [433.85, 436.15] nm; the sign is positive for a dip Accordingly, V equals 0.30 nm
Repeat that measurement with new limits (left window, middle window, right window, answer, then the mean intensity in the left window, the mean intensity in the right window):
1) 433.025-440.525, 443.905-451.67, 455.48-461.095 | 0.89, 29.6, 29.6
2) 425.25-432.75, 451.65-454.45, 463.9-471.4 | 0.76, 34.1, 41.7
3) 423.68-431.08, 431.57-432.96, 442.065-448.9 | 0.05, 35.1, 26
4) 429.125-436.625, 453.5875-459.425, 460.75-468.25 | 0.98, 31.8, 35.9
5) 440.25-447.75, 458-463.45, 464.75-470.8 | 0.99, 26.3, 42.2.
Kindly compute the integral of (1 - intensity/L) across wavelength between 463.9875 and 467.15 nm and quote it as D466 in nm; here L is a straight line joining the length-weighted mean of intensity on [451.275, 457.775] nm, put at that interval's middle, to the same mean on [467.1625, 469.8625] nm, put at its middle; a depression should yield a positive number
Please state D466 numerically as 0.22 nm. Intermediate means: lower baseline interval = 28.5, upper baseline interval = 43.9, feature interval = 37.8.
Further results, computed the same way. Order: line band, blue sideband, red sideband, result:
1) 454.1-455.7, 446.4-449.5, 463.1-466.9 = 0.17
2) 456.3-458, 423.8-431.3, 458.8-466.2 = 0.22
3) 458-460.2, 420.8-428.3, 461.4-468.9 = 0.38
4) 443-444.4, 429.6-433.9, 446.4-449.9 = 0.15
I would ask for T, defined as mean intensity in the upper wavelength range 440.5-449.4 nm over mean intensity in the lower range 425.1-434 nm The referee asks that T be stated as 0.79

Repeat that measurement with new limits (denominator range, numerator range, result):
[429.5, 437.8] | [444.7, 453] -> 0.86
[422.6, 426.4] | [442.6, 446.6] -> 0.67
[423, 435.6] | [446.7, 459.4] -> 0.85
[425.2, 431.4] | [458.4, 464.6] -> 0.91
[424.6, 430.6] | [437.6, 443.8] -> 0.80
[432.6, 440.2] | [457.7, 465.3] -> 1.07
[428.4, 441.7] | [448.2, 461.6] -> 0.94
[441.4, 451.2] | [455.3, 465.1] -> 1.16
